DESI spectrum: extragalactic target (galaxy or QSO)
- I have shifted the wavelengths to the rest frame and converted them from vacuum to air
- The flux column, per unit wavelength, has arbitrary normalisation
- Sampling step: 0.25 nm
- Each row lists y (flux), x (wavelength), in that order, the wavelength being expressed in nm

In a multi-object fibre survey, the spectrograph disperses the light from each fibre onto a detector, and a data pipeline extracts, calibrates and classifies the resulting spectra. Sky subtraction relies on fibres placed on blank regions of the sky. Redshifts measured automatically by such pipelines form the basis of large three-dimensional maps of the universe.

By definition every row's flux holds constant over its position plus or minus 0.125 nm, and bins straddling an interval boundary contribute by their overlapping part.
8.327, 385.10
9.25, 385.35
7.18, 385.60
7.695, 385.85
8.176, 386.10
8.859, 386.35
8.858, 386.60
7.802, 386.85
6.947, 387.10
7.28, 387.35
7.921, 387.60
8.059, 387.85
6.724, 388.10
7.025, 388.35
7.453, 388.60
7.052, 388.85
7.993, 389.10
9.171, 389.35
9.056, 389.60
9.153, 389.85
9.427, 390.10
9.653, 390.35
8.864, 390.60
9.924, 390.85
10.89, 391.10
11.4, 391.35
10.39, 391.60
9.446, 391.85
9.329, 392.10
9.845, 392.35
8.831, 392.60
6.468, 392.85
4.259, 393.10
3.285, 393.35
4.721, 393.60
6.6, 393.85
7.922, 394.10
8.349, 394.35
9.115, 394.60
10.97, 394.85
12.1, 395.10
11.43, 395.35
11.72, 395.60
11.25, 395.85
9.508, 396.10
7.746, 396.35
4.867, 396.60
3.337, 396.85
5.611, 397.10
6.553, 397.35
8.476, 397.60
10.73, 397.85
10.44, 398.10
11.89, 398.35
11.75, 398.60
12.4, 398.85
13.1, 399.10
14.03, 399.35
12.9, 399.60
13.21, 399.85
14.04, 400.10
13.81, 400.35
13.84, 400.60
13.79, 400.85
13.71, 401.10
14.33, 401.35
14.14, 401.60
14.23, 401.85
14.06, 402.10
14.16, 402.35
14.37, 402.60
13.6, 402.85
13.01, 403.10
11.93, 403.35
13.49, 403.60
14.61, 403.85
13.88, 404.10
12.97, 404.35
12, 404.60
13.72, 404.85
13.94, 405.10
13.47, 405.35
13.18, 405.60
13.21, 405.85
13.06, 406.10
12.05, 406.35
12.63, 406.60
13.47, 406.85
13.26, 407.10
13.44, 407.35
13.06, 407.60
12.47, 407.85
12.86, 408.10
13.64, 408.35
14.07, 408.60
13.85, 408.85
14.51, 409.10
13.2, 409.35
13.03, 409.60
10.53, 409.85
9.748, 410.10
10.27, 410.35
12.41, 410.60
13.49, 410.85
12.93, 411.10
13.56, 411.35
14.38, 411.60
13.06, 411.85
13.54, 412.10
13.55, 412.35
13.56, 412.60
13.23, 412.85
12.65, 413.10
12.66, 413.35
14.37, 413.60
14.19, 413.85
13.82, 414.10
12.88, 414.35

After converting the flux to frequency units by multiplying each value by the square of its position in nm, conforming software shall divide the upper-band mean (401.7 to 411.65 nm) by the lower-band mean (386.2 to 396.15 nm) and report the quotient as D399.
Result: 1.65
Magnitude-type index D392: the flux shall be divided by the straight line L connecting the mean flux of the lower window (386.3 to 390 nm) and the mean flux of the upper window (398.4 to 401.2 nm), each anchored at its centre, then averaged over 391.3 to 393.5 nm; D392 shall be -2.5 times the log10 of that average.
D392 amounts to 0.22 mag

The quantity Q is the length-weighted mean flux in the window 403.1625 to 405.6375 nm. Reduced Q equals 13.3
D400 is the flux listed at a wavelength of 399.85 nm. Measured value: 13.21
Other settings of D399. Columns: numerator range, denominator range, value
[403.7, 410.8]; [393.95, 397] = 1.53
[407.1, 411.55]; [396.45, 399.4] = 1.45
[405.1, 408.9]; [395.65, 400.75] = 1.31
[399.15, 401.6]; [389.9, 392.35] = 1.45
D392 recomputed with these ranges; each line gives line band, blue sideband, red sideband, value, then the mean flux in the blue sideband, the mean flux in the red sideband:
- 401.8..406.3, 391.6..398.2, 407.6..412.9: -0.22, 8.22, 12.9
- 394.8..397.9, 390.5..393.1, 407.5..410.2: 0.17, 9.29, 12.8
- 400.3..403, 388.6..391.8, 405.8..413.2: -0.22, 9.34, 13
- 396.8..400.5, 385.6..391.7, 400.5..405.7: 0.11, 8.54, 13.6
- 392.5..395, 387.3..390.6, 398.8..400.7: 0.44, 8.2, 13.5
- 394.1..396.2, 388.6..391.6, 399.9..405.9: 0.06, 9.29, 13.6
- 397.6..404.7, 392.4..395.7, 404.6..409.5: -0.20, 8.15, 13.3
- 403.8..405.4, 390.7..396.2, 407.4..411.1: -0.16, 8.99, 12.7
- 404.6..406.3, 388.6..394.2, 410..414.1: -0.15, 8.33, 13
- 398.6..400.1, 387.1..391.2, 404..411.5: -0.20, 8.42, 12.9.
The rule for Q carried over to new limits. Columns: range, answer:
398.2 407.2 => 13.4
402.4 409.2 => 13.3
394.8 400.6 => 10.6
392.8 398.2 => 7.98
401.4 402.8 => 14.2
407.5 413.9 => 13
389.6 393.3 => 9.01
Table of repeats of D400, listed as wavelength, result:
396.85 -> 3.337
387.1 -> 6.947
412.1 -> 13.54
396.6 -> 4.867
